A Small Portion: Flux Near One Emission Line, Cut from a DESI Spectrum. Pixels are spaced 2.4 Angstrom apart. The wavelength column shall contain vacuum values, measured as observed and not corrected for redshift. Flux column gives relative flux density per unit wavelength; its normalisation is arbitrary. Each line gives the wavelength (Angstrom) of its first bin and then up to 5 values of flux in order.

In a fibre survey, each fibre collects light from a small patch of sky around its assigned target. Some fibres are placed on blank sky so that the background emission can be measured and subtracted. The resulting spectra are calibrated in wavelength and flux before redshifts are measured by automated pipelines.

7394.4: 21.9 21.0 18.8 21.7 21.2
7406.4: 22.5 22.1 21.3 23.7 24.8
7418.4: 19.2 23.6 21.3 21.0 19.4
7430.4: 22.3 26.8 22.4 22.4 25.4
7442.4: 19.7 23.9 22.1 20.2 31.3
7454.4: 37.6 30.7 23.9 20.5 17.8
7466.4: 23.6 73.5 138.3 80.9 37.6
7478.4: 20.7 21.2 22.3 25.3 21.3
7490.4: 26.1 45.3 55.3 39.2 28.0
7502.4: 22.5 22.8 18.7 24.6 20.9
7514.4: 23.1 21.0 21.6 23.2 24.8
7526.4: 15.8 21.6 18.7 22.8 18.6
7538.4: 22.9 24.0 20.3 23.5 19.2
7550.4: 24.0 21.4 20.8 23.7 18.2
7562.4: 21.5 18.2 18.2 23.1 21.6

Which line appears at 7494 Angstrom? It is [N II] 6583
